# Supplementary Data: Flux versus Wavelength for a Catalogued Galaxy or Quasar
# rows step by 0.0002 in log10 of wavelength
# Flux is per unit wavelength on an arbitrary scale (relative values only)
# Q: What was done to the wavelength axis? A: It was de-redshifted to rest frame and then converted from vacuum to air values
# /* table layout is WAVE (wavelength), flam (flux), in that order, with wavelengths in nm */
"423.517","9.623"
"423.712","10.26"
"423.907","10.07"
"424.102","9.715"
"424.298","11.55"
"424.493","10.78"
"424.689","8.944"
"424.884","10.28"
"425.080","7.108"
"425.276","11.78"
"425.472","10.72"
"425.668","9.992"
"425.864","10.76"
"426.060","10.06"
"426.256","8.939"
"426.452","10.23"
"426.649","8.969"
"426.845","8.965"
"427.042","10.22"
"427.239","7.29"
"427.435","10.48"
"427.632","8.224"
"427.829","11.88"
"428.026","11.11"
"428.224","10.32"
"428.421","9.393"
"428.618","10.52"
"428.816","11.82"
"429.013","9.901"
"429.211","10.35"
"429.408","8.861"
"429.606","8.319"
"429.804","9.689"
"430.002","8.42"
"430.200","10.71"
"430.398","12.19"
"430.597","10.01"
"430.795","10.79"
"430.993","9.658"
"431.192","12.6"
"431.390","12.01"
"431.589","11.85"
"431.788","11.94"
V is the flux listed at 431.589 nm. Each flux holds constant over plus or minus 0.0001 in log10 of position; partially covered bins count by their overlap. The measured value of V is 11.85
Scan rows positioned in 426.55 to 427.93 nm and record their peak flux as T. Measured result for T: 11.88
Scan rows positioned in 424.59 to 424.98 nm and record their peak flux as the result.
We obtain 10.28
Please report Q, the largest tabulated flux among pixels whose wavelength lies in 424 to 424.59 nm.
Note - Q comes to 11.55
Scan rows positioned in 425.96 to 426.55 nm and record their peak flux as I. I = 10.23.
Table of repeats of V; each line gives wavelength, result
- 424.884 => 10.28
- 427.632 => 8.224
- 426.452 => 10.23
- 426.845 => 8.965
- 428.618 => 10.52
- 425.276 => 11.78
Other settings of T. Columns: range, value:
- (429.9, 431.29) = 12.6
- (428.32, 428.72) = 10.52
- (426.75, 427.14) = 10.22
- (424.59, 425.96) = 11.78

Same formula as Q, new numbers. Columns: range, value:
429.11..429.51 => 10.35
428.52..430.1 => 11.82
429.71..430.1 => 9.689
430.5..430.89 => 10.79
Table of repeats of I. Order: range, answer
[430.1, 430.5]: 12.19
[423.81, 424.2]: 10.07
